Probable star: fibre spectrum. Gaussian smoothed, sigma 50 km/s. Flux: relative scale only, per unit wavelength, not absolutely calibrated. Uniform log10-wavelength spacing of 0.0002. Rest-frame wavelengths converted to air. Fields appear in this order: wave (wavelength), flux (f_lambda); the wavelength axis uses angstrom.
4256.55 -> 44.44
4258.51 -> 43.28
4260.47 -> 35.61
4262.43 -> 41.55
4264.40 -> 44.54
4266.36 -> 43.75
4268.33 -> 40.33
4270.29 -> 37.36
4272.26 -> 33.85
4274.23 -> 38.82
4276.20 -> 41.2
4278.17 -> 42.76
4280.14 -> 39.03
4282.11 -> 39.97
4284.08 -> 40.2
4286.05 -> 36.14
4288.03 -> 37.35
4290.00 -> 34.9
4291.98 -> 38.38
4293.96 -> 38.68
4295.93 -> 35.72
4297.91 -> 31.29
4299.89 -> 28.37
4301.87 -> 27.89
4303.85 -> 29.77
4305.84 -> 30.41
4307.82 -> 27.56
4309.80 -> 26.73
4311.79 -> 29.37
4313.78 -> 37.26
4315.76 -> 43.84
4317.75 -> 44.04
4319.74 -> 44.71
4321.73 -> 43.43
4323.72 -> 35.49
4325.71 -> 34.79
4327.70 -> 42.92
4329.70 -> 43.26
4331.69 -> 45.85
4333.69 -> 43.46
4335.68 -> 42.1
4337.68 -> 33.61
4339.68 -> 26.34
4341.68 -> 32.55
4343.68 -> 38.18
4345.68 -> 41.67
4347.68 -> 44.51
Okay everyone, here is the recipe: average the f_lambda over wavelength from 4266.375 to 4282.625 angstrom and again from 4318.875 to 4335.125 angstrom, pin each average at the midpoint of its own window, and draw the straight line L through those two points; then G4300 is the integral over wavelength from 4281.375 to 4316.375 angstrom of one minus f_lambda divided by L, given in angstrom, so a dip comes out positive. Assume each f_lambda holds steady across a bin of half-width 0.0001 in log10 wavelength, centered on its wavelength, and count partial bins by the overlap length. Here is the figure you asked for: 5.6 angstrom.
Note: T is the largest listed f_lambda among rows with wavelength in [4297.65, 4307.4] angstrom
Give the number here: 31.29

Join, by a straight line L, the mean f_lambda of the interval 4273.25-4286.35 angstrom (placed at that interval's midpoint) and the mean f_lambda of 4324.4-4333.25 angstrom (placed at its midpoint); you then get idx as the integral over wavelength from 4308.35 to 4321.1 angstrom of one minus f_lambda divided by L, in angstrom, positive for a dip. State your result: 1.1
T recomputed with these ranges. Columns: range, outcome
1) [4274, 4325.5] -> 44.71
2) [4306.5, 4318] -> 44.04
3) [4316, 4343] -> 45.85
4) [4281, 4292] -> 40.2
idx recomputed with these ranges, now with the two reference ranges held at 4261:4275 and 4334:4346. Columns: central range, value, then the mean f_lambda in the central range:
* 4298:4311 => 3.15 angstrom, 28.7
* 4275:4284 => -0.32 angstrom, 40.7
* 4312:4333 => -2.46 angstrom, 41.1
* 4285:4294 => 0.40 angstrom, 36.9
